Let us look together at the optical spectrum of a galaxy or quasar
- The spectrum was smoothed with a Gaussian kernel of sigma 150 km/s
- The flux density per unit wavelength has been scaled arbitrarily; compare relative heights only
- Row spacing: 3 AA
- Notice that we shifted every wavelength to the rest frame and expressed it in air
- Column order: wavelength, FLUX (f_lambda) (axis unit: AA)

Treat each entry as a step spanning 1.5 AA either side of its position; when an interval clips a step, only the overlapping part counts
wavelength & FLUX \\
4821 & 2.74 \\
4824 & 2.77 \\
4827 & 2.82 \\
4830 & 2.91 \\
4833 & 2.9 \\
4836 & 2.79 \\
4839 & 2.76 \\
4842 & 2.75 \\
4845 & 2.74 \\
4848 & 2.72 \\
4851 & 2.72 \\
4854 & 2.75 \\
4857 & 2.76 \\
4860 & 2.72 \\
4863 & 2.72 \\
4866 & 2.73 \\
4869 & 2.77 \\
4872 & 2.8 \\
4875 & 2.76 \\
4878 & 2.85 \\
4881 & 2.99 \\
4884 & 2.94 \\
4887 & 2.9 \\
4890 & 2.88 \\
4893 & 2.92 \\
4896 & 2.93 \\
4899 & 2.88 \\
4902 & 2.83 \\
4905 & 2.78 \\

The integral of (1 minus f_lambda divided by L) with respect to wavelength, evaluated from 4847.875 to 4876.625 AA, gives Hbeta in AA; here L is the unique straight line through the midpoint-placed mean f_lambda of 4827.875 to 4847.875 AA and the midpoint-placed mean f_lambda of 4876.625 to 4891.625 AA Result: 1.1 AA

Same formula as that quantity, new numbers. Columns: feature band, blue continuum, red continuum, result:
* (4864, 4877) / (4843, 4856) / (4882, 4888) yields 0.37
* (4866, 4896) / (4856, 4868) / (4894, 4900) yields -0.38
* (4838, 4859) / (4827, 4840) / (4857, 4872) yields 0.39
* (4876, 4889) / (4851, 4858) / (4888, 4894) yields -0.22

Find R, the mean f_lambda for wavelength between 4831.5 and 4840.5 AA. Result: 2.82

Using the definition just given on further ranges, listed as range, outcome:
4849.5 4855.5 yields 2.73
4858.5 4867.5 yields 2.72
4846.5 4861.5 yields 2.73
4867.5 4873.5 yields 2.79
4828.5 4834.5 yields 2.9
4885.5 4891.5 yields 2.89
